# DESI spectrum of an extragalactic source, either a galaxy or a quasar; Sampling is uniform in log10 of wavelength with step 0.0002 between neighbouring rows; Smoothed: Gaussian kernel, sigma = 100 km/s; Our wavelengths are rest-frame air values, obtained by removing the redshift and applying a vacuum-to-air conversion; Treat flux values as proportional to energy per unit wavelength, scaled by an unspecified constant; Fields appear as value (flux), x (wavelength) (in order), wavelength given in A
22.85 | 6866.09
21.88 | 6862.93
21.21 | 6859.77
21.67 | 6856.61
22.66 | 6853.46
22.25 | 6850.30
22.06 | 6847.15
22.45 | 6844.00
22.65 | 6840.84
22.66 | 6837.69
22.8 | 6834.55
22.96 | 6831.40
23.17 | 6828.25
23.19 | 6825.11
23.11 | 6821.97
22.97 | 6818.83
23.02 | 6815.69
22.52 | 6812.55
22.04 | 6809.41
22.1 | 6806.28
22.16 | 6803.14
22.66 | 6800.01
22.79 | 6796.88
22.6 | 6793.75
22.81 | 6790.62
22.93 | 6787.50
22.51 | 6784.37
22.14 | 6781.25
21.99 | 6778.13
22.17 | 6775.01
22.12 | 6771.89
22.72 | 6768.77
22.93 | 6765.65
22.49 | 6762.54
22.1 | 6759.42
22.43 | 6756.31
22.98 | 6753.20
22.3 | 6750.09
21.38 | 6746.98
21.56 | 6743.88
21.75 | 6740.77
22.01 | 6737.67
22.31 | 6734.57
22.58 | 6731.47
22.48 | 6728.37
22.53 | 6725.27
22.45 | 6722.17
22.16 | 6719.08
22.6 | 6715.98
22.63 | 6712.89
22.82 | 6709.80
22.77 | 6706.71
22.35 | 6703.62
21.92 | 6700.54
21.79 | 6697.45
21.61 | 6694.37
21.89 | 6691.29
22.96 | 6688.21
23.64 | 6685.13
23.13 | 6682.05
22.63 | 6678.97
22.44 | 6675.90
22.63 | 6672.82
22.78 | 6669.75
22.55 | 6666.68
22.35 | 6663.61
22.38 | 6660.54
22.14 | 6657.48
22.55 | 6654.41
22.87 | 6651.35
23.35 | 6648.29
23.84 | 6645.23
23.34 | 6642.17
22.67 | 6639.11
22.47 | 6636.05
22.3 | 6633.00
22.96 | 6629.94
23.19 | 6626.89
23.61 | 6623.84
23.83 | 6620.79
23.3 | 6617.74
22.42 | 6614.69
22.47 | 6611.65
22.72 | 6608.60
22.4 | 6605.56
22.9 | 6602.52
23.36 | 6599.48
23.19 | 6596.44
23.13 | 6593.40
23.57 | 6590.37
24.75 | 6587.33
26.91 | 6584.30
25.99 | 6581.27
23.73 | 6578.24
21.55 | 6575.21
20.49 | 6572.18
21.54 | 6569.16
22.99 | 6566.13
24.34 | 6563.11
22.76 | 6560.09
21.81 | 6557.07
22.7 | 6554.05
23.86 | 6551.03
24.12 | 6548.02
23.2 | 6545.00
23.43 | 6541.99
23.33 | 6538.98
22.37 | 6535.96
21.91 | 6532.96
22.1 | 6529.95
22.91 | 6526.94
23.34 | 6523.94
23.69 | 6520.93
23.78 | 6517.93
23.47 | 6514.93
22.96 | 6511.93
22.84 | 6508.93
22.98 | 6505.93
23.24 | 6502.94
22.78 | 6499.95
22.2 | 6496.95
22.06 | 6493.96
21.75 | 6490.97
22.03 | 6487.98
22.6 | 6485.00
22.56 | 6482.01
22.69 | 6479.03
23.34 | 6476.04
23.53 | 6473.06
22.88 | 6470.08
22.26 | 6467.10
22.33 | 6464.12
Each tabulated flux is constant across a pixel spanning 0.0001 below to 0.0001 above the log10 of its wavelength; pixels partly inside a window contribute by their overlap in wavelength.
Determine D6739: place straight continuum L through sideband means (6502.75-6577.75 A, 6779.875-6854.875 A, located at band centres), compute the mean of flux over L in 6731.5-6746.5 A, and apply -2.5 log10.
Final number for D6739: 0.04 mag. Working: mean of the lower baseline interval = 22.9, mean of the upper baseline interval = 22.6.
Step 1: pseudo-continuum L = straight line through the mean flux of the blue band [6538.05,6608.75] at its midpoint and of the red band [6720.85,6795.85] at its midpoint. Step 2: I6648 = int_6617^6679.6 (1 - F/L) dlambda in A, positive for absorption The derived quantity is 0.13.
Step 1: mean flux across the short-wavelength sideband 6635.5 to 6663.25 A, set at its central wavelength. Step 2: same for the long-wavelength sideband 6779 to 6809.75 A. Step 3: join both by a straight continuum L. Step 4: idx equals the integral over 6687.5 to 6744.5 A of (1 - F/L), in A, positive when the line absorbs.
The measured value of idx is 1.0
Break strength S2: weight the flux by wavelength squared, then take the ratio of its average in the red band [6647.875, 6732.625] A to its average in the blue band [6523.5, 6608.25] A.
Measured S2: 1.01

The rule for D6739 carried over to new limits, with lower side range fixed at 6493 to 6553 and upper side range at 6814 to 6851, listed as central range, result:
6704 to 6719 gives 0.013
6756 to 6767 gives 0.017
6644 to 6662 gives 0.004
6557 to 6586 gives -0.014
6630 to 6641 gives 0.018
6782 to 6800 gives 0.006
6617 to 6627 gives -0.027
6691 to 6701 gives 0.054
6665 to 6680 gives 0.015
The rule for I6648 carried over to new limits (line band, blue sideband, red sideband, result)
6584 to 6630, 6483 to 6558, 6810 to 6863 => -1.1 A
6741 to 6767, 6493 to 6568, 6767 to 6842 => 0.5 A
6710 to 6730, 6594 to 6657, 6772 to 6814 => 0.1 A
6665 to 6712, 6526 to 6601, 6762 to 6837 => 0.8 A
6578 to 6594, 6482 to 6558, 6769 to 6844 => -1.4 A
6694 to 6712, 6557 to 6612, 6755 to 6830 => 0.5 A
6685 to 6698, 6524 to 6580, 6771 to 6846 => 0.2 A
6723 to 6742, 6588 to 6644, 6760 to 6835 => 0.4 A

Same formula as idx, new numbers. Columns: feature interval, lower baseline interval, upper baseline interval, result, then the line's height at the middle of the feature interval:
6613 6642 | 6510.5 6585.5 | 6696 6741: -0.3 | 22.8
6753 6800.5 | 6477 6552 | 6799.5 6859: 0.2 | 22.6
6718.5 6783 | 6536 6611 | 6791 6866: 1.3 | 22.7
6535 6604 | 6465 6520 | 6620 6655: -1.1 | 22.9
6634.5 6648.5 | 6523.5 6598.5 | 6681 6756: -0.2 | 22.8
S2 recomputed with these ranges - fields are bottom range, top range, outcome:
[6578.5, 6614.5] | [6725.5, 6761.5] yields 0.98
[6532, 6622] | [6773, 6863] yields 1.04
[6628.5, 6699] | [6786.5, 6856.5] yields 1.05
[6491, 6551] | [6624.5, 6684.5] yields 1.03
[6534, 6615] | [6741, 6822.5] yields 1.03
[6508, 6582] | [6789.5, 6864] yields 1.07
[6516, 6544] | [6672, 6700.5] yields 1.03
